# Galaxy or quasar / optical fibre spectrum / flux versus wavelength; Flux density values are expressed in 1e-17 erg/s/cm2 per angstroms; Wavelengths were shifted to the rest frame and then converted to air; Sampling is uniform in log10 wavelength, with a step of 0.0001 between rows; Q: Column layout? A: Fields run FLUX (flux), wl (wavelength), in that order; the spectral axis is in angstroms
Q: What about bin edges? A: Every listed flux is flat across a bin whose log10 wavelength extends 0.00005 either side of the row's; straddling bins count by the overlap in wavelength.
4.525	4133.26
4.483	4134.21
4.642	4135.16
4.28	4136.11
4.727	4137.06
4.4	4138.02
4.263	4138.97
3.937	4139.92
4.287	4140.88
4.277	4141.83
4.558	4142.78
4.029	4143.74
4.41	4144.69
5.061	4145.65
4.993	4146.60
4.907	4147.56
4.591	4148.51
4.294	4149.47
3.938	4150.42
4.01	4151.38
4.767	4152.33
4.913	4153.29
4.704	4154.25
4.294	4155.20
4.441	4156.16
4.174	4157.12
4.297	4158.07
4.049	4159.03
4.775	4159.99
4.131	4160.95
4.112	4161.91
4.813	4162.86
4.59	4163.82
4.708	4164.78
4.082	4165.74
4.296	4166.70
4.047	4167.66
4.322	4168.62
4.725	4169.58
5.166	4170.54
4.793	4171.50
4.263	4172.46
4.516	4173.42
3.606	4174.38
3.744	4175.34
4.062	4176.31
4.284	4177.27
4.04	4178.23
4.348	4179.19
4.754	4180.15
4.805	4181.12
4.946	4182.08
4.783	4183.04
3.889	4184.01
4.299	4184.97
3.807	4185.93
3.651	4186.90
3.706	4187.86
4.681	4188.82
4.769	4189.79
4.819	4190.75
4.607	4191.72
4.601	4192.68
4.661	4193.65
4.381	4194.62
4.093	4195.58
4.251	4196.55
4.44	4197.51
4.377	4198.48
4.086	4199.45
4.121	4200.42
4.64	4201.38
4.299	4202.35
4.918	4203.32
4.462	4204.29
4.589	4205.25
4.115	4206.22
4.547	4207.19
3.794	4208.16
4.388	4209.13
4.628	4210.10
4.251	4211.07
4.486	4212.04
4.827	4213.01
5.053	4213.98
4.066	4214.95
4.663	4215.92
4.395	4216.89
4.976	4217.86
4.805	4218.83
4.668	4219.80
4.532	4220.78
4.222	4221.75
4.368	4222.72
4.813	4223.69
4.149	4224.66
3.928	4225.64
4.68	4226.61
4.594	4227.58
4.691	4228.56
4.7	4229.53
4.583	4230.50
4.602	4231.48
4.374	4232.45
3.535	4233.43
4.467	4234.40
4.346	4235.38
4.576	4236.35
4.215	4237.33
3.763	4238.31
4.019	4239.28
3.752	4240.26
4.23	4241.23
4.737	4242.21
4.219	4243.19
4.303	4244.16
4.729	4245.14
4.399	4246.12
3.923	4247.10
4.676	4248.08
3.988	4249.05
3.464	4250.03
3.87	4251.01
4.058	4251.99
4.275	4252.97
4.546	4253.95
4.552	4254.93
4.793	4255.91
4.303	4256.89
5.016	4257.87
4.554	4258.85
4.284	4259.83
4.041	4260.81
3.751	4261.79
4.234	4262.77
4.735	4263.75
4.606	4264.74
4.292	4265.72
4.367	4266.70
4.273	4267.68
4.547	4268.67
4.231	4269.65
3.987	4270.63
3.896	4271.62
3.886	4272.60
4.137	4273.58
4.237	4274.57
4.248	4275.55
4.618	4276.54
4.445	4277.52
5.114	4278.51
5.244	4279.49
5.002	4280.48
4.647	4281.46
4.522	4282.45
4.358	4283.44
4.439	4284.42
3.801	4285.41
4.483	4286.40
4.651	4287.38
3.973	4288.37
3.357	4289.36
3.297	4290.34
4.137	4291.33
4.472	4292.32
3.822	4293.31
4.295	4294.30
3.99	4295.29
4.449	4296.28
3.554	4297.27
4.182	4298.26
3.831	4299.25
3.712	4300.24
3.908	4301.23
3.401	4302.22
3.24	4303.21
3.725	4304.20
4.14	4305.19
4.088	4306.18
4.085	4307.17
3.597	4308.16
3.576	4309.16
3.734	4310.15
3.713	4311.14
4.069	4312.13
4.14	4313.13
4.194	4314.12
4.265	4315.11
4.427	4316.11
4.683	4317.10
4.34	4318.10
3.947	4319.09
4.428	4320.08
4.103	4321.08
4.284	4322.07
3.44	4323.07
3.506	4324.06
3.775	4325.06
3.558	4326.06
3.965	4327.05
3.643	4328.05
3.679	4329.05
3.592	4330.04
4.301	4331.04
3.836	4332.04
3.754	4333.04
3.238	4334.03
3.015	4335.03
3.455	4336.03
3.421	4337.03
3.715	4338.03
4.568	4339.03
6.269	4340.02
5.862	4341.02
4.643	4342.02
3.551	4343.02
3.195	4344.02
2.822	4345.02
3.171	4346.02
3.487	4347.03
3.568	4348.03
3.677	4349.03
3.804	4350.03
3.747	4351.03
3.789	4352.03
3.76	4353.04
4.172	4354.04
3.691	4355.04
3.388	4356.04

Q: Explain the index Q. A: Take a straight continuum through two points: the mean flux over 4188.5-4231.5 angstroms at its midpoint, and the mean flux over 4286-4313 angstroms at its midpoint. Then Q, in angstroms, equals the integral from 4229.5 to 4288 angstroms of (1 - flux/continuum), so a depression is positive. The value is -2.4 angstroms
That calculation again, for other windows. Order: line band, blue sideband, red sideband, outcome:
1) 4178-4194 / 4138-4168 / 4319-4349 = -0.4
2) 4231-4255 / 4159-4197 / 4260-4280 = 0.7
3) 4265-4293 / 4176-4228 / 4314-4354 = -1.2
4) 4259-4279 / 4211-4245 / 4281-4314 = -0.7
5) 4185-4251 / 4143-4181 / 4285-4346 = -2.0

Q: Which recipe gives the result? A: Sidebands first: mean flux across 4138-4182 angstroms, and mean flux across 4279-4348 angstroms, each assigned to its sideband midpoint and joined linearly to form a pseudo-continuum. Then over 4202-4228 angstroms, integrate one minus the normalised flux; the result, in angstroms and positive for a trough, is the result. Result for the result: -1.4 angstroms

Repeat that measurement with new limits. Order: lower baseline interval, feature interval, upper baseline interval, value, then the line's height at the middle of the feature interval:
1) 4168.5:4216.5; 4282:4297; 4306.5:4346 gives -0.19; 4.07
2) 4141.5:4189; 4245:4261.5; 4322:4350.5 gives -0.87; 4.09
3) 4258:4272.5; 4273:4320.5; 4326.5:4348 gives -0.48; 4.1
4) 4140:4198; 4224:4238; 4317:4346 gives -0.54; 4.22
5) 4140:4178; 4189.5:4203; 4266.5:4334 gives -0.39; 4.32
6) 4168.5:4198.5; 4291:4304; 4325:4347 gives 0.25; 3.99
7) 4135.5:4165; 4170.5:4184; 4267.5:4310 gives -0.04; 4.38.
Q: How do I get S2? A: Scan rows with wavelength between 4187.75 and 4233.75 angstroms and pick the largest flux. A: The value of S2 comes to 5.053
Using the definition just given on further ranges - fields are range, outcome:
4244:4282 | 5.244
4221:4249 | 4.813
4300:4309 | 4.14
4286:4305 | 4.651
